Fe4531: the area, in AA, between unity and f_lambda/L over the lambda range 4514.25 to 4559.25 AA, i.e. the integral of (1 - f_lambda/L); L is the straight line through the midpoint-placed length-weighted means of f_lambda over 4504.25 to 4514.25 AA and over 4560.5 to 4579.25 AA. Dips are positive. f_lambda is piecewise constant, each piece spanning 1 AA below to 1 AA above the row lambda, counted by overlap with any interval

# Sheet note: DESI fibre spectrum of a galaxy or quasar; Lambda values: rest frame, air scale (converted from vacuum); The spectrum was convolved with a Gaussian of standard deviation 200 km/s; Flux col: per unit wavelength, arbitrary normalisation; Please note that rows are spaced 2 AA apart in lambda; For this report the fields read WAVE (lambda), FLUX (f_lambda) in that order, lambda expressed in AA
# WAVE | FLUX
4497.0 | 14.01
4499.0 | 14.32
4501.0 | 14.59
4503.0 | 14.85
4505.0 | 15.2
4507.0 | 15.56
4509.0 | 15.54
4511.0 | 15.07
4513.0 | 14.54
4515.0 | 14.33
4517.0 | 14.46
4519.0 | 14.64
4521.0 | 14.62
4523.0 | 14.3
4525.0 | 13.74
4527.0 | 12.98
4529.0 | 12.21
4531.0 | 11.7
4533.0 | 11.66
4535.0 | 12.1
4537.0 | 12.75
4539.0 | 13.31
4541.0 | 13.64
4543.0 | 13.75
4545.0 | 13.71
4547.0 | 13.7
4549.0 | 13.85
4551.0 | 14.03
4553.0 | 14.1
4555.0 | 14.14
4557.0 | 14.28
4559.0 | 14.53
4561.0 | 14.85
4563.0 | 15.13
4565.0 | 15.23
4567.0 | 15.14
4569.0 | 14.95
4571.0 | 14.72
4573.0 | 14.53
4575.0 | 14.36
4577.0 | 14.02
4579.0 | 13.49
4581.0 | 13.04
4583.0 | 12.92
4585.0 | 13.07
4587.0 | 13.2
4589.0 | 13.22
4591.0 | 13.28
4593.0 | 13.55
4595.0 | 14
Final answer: 4.1 AA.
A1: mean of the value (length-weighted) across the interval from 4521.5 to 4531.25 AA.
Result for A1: 13.2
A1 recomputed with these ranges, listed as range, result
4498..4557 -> 13.9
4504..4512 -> 15.3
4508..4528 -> 14.4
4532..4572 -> 14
